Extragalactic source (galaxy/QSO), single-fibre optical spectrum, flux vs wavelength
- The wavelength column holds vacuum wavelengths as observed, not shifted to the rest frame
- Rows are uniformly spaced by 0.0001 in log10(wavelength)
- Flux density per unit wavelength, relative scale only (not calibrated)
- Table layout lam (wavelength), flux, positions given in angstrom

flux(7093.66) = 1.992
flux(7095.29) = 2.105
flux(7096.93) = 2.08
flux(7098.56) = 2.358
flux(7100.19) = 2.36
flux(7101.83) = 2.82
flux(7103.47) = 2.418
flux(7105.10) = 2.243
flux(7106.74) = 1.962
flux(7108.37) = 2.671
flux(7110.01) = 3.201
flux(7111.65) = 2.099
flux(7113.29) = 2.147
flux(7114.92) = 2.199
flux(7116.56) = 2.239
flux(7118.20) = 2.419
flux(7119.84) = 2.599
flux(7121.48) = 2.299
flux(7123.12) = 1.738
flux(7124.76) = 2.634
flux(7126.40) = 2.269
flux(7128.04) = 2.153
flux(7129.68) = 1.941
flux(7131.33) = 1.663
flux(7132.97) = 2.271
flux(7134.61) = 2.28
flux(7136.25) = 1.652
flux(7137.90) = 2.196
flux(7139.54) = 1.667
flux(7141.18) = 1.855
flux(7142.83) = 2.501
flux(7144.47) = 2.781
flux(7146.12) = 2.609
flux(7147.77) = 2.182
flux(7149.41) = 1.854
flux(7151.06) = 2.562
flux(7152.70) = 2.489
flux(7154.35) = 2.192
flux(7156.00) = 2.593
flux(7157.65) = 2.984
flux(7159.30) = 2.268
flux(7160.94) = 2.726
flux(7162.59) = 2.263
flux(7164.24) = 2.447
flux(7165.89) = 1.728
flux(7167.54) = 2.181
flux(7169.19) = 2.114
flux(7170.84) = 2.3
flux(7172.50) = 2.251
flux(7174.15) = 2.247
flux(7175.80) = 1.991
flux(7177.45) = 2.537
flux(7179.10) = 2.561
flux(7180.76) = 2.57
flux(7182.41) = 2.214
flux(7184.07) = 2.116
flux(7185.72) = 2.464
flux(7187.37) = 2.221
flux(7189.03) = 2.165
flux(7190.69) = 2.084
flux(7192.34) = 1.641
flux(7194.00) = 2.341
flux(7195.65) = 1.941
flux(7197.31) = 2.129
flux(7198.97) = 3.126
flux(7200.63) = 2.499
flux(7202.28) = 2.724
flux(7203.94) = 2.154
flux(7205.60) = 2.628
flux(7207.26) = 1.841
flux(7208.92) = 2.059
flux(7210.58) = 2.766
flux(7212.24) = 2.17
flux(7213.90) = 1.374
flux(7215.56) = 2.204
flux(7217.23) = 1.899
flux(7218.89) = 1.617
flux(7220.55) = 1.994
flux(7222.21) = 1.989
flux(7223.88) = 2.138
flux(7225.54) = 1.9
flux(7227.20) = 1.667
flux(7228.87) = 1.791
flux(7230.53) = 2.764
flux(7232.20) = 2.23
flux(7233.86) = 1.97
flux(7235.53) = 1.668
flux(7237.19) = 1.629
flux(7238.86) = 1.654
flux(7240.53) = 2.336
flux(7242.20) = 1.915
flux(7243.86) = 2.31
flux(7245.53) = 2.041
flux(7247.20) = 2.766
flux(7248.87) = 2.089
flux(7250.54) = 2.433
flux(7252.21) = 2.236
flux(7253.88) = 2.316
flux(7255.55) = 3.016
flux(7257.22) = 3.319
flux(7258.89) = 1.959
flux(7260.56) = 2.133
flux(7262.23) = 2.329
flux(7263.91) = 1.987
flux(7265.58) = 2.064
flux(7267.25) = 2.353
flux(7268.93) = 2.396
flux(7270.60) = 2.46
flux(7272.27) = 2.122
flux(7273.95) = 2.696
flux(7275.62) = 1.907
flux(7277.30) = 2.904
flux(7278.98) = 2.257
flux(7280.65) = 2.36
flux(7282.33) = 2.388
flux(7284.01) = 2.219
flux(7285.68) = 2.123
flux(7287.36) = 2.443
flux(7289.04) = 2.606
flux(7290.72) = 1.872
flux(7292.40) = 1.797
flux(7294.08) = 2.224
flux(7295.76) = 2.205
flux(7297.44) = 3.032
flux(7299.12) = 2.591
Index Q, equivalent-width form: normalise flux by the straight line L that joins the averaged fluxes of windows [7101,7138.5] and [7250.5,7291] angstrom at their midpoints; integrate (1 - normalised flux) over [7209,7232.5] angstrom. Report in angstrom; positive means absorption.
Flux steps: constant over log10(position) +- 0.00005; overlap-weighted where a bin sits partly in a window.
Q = 3.00 angstrom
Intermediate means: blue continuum 2.27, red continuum 2.36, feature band 2.03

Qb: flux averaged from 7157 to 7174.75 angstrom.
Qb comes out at 2.31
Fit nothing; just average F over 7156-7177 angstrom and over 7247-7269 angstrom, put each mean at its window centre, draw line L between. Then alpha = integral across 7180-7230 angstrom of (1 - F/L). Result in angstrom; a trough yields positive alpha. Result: 4.0 angstrom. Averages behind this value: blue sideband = 2.31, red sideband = 2.37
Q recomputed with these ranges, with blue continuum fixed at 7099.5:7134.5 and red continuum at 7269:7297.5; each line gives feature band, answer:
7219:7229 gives 1.77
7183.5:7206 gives 0.08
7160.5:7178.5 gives 0.45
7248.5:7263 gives -0.79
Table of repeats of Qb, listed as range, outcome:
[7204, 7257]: 2.12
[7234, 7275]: 2.25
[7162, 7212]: 2.28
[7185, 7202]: 2.28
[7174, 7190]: 2.31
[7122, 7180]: 2.25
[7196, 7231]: 2.15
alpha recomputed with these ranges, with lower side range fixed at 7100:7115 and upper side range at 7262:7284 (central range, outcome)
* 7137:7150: 1.0 angstrom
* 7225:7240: 2.7 angstrom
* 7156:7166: -0.3 angstrom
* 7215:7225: 1.6 angstrom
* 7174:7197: 1.5 angstrom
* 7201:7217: 1.0 angstrom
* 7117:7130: 0.8 angstrom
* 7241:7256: 0.0 angstrom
